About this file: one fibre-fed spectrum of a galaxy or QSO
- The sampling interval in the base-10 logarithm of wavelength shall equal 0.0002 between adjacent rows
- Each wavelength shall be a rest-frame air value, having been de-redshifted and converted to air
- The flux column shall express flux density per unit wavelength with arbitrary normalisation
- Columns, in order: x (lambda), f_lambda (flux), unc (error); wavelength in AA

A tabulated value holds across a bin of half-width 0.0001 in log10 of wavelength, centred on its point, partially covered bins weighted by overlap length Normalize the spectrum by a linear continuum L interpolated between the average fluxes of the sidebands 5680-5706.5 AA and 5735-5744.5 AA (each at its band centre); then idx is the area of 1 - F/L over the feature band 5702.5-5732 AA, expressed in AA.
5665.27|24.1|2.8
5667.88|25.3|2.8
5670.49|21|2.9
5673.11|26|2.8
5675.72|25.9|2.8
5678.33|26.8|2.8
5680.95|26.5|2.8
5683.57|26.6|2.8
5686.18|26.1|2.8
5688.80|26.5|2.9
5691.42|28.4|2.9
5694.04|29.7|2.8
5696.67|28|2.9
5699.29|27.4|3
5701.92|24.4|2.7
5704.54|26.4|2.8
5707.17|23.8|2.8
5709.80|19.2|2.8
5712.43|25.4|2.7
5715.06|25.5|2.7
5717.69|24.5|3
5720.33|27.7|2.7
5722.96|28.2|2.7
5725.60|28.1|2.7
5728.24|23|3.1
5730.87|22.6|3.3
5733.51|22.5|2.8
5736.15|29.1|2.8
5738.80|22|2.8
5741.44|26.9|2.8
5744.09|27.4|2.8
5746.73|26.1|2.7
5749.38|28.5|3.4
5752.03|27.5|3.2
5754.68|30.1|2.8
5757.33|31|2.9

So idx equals 1.8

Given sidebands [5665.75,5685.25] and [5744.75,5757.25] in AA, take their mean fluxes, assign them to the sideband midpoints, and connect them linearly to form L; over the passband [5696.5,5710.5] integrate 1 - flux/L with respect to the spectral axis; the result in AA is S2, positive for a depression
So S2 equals 0.8 AA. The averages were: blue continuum 25.4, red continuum 28.3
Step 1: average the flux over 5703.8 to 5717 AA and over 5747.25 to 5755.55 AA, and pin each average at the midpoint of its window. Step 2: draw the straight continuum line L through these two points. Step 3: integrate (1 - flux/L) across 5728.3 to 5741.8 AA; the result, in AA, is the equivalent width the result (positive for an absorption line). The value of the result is 1.17 AA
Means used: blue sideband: 24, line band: 24.3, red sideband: 28.4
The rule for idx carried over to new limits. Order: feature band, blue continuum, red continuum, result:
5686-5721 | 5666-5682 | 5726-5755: -0.5 AA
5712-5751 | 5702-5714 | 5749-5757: 0.9 AA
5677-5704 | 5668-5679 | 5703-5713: -3.1 AA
